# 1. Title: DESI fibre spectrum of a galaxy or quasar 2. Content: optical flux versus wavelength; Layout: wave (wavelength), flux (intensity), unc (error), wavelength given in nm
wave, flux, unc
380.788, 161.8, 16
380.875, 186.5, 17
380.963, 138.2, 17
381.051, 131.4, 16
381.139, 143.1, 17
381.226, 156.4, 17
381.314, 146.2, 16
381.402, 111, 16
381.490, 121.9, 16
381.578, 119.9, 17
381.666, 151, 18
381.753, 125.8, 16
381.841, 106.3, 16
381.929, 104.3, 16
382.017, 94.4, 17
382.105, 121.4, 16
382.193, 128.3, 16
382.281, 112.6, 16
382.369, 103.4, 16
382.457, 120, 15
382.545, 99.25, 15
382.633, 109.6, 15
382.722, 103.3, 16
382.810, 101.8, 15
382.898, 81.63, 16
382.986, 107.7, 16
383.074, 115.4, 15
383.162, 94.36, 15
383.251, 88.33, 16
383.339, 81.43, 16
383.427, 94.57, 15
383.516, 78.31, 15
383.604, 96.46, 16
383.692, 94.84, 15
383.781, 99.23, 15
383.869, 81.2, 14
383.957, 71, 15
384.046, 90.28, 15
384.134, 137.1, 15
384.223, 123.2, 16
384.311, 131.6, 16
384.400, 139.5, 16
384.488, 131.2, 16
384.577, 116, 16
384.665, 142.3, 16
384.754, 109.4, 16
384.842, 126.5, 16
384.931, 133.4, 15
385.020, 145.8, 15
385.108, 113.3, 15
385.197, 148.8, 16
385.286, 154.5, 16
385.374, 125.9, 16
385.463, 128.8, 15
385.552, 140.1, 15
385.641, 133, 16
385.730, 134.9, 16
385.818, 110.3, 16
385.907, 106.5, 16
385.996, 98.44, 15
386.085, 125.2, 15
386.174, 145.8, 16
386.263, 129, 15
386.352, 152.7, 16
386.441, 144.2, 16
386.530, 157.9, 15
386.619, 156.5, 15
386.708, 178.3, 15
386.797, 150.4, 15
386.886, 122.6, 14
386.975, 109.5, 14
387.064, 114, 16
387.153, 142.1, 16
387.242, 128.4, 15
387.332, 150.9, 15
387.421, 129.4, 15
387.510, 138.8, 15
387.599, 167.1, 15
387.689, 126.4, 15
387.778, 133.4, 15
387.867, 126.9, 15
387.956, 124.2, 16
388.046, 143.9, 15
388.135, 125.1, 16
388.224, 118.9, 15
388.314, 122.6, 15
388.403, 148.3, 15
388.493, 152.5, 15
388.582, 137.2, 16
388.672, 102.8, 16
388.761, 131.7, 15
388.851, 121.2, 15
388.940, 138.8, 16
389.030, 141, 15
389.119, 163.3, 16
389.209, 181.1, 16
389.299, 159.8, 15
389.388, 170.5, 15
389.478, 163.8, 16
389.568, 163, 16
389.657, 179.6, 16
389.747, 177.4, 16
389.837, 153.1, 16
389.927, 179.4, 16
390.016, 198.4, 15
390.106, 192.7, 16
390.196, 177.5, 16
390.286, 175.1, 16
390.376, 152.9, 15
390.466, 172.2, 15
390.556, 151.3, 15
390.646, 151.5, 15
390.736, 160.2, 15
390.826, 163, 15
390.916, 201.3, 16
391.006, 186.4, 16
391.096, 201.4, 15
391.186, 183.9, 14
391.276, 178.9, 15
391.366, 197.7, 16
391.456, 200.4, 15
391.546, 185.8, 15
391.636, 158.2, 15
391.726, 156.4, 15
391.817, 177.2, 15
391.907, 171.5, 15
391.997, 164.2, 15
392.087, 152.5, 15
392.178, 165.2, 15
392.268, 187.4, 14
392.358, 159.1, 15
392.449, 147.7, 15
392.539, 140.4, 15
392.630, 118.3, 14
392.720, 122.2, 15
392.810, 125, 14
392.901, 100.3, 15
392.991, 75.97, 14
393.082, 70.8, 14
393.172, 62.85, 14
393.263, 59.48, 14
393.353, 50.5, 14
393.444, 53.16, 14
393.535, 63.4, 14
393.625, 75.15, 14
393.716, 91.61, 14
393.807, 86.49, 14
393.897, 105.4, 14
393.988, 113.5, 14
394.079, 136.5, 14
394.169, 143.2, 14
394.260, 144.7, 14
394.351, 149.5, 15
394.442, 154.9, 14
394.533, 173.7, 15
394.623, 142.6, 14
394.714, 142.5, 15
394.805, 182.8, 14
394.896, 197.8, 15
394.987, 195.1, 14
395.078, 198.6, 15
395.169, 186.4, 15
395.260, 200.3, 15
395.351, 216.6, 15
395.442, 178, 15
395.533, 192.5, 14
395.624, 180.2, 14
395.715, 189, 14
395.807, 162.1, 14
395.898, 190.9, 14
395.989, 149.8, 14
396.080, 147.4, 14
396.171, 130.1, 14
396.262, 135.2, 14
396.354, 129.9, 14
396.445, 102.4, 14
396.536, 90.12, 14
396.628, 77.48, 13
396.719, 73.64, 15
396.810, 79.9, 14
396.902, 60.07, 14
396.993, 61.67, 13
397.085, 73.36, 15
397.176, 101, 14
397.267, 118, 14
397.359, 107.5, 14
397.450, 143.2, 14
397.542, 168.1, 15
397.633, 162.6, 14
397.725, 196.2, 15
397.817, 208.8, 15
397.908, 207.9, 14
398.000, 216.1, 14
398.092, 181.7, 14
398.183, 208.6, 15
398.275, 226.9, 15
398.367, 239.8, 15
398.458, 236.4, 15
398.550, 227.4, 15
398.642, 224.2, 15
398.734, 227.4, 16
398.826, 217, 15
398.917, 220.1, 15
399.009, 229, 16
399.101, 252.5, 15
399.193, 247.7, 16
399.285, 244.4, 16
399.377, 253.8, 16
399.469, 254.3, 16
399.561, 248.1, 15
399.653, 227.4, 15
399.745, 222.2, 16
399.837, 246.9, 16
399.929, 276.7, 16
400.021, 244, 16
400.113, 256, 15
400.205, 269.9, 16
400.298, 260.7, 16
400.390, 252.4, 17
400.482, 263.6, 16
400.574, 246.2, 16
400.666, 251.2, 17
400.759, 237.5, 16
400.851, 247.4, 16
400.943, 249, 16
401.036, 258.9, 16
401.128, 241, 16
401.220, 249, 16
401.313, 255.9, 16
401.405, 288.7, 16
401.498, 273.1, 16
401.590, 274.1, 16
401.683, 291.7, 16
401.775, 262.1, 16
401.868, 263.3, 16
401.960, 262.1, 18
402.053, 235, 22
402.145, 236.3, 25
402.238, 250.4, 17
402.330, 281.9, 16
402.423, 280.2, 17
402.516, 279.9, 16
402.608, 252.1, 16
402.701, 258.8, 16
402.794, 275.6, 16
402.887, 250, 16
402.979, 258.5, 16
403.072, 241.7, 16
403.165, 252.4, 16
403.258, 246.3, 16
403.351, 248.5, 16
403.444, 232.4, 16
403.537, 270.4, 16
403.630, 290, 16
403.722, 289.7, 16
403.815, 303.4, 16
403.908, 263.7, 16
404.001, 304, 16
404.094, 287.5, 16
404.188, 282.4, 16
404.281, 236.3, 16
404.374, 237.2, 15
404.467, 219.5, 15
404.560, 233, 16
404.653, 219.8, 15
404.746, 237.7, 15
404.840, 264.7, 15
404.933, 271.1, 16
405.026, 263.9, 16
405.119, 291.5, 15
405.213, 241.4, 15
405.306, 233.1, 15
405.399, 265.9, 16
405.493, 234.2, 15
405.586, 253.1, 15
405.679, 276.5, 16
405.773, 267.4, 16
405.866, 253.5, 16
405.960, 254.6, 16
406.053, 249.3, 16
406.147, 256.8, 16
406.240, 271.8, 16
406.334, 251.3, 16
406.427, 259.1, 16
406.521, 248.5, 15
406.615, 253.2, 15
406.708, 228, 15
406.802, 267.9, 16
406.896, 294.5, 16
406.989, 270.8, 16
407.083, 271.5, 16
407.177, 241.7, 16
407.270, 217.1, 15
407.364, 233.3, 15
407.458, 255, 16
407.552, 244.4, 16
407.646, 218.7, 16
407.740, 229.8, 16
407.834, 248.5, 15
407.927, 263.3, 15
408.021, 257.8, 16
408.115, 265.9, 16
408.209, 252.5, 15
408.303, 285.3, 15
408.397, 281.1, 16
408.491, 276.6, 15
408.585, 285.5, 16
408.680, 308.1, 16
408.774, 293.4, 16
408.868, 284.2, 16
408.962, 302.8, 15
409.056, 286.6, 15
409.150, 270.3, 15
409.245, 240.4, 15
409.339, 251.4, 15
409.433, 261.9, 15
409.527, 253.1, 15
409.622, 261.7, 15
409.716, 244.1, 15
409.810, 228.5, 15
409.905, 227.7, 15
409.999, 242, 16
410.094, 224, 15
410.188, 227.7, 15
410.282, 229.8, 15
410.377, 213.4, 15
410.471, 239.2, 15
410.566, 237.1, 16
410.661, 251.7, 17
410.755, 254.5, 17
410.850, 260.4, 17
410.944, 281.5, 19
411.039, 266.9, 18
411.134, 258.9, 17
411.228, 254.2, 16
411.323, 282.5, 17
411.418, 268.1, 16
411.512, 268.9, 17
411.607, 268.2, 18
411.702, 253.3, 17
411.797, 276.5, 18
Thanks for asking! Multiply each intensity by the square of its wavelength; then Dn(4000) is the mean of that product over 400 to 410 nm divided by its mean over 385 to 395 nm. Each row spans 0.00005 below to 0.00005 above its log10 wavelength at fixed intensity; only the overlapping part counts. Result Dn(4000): 1.96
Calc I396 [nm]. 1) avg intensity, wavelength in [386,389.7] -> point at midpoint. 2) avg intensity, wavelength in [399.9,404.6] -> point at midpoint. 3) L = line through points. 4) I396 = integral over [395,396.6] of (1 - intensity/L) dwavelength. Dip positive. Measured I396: 0.33 nm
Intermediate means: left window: 141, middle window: 163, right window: 260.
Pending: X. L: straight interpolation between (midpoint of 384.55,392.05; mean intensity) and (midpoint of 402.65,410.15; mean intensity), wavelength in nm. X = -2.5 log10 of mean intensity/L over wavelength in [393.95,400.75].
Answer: 0.11 mag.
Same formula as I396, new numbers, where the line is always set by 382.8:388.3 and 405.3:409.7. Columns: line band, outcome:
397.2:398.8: 0.07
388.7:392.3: -0.35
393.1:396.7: 0.90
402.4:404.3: -0.26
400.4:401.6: -0.20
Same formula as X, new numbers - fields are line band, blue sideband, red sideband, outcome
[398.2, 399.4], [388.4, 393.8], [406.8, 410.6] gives -0.20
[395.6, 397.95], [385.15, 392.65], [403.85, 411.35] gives 0.43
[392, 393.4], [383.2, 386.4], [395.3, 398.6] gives 0.21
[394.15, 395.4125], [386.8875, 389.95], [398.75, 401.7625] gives 0.16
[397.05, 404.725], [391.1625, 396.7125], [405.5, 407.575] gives -0.17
